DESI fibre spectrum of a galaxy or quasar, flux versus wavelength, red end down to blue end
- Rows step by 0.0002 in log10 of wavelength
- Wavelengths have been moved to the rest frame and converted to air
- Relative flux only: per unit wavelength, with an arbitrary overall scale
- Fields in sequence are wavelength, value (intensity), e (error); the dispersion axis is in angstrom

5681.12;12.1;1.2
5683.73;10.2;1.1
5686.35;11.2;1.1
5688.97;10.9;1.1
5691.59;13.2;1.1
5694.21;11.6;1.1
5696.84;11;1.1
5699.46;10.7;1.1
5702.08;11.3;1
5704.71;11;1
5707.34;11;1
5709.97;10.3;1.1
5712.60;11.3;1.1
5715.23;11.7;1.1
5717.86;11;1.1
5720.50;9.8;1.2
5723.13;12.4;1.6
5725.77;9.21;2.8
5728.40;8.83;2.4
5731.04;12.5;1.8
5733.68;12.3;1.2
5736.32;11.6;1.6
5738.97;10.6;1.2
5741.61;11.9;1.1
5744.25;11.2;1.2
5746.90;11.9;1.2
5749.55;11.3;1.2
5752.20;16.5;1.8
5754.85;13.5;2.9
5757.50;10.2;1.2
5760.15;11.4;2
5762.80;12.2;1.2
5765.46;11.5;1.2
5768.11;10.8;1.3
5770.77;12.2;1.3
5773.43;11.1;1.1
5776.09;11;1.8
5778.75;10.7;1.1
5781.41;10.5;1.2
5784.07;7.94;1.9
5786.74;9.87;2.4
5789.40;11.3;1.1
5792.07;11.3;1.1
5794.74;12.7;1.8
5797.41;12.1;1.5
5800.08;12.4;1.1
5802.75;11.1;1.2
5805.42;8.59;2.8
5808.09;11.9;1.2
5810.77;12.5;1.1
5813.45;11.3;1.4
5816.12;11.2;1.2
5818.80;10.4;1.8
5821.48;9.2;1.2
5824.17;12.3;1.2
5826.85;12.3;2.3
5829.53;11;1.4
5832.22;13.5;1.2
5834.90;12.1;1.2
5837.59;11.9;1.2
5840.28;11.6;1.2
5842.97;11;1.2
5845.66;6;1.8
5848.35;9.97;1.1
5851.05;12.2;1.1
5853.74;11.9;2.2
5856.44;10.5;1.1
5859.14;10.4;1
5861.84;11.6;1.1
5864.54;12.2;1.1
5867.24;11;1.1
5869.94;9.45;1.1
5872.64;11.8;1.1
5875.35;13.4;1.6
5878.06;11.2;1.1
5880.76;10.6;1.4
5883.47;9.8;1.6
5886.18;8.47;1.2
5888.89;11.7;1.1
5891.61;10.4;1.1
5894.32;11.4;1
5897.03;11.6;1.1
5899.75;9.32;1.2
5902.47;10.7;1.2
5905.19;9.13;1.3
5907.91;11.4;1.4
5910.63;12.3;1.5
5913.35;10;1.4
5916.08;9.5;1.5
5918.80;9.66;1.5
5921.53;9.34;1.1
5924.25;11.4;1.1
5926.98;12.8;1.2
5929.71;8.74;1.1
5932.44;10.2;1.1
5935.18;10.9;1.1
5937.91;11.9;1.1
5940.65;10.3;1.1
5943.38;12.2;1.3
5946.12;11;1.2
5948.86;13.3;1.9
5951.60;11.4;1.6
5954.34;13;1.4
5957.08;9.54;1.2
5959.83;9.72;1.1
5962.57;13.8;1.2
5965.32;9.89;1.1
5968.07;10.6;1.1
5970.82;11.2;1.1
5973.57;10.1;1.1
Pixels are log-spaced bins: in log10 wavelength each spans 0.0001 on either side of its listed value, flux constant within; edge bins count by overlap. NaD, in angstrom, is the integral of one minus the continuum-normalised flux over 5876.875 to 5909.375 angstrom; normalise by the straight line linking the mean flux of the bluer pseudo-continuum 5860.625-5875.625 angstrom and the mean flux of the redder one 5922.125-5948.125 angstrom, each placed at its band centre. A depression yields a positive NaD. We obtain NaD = 2.4 angstrom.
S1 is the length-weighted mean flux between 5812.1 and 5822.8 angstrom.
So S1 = 10.5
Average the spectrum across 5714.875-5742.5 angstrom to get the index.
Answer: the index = 11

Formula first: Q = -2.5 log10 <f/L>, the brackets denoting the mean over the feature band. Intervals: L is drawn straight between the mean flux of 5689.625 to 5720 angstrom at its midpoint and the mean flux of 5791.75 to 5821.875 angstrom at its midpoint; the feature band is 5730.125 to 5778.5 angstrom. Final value -0.05 mag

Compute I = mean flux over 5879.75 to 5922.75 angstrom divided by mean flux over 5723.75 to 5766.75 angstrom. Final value 0.9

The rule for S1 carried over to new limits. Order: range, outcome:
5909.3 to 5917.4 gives 10.6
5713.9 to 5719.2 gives 11.3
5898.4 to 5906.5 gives 9.72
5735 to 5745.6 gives 11.3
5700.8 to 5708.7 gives 11.1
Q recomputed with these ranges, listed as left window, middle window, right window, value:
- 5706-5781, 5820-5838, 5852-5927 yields -0.07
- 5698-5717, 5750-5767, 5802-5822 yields -0.14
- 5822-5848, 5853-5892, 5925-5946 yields 0.02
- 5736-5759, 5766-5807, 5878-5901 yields 0.07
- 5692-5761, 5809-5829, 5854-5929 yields -0.02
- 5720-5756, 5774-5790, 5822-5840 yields 0.16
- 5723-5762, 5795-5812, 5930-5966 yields 0.00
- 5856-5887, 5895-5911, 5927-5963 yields 0.04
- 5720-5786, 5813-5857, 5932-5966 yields 0.03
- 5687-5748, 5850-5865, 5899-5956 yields -0.04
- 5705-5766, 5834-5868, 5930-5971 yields 0.04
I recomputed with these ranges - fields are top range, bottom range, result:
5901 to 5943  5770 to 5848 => 0.96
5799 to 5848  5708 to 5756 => 0.96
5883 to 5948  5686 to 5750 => 0.95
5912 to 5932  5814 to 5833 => 0.90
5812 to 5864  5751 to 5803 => 0.96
